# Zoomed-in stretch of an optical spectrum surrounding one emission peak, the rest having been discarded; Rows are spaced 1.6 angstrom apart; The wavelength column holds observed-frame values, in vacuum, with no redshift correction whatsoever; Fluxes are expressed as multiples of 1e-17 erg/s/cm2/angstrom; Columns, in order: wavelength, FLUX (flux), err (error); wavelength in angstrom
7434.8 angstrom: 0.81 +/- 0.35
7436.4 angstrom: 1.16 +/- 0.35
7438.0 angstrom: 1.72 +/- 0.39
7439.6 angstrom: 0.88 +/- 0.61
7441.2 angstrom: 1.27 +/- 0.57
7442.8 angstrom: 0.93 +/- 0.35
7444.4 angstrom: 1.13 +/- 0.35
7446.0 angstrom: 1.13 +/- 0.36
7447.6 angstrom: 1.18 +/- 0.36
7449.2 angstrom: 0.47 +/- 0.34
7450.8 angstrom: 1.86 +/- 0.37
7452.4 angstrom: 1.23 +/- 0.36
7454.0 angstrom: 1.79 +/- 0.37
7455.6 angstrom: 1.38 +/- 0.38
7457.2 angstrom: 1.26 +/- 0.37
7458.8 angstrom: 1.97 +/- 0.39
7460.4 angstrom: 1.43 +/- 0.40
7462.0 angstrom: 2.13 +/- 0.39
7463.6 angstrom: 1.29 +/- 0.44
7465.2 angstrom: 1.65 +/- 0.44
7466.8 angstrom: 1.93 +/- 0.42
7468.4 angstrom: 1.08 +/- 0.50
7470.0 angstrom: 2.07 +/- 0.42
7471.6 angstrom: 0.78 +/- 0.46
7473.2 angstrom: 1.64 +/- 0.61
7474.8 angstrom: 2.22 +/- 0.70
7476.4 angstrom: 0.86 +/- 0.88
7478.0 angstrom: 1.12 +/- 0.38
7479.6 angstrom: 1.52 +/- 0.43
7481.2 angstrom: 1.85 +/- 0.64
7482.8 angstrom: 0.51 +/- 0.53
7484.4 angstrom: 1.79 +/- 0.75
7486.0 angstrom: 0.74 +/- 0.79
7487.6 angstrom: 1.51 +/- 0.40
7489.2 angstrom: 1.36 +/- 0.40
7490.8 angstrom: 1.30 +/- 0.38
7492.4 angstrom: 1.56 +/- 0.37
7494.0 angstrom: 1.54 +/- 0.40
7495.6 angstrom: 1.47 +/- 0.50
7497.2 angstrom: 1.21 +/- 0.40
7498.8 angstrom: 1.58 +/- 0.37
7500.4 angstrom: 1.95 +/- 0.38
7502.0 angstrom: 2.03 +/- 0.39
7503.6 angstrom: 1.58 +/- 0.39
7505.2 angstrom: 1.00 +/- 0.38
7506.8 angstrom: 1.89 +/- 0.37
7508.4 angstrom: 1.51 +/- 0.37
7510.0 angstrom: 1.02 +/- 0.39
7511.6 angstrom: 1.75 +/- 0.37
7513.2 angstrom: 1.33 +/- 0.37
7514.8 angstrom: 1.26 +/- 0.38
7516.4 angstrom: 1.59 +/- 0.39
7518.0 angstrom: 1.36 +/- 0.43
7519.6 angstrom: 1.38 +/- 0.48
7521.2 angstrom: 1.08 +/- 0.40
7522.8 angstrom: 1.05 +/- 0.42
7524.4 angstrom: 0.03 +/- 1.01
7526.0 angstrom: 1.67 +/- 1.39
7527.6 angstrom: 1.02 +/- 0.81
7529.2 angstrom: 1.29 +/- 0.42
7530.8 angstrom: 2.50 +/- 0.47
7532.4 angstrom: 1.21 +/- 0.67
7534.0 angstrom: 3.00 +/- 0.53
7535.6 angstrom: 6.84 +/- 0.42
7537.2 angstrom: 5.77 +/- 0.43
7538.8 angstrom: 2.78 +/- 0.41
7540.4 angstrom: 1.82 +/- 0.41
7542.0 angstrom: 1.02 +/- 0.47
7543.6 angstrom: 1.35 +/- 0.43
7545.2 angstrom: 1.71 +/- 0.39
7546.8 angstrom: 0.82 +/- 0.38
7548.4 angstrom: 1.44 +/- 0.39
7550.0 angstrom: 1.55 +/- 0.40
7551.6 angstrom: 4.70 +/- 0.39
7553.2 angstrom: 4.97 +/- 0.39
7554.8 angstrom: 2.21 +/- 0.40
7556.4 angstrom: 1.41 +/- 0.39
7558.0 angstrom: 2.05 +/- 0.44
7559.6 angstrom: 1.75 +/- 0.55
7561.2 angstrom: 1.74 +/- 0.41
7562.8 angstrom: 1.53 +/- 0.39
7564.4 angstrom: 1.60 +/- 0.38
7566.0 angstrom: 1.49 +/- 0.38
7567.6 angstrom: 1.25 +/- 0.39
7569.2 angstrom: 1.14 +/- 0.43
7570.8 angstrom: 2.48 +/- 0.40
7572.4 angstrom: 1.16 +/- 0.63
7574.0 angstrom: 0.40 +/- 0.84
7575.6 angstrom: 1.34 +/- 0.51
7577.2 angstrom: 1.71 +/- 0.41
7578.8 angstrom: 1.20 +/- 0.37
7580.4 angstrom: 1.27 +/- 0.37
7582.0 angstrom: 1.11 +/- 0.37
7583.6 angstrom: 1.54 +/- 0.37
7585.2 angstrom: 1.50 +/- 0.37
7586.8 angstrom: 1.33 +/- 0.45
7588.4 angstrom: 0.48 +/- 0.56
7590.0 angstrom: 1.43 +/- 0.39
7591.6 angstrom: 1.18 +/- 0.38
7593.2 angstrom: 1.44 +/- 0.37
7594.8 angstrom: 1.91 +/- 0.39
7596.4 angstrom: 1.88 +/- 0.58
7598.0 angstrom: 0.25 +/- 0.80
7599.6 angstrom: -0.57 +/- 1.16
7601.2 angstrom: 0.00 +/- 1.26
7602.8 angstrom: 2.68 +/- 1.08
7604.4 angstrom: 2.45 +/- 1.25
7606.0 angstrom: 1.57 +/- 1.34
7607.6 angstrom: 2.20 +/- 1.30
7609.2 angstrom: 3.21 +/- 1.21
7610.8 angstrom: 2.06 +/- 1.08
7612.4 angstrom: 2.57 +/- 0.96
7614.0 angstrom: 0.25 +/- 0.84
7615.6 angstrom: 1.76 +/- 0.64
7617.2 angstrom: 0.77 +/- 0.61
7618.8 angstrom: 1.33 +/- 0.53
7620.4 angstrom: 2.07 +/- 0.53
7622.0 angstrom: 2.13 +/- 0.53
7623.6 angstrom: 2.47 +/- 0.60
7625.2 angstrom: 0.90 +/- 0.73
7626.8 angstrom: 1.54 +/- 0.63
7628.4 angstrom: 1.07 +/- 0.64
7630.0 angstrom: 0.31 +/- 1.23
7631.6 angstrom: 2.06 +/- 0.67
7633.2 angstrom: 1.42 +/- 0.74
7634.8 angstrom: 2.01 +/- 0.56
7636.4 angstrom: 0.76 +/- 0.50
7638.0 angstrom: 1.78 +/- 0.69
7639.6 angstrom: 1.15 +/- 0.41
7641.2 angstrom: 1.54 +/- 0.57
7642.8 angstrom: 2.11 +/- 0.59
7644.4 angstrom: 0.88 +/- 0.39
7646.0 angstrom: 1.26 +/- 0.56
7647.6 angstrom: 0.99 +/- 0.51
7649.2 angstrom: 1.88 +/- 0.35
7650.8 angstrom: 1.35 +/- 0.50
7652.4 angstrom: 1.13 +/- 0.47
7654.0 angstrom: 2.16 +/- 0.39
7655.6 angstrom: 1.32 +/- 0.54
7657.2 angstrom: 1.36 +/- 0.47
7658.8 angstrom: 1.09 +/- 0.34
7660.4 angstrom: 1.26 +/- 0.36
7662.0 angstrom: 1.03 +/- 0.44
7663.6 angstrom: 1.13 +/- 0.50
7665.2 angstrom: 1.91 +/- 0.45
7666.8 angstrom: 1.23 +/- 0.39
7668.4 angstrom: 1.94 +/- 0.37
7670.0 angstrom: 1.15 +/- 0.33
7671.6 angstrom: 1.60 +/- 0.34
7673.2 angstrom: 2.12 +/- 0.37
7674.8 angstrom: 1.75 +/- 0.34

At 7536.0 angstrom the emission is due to [S II] 6716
